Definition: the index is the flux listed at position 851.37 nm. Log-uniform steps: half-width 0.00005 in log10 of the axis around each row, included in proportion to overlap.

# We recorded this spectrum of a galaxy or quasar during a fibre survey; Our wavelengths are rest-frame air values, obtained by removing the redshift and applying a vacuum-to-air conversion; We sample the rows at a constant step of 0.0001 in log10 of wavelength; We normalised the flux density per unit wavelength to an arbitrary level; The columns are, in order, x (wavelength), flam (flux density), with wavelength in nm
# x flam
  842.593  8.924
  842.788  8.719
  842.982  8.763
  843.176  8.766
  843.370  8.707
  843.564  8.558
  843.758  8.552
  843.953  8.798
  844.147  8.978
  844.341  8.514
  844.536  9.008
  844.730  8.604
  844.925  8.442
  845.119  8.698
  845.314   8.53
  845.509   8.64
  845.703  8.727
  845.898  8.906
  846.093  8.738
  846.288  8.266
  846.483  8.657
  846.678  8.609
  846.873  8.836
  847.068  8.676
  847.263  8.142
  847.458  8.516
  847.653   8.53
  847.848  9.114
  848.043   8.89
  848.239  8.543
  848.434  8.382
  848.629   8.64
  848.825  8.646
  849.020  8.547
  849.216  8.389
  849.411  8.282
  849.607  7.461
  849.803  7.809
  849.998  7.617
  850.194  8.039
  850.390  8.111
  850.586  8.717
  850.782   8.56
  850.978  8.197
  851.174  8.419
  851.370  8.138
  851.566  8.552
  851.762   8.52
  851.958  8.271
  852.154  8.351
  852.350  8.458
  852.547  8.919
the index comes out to 8.138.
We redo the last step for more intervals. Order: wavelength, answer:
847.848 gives 9.114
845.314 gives 8.53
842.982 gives 8.763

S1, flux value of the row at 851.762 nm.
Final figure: 8.52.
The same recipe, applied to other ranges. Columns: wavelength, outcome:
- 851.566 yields 8.552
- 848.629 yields 8.64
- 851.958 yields 8.271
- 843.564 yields 8.558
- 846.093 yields 8.738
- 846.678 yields 8.609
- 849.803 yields 7.809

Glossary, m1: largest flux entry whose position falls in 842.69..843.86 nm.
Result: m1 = 8.766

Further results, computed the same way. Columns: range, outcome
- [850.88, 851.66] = 8.552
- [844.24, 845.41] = 9.008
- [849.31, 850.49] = 8.282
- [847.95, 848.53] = 8.89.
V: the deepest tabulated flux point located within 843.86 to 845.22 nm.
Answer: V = 8.442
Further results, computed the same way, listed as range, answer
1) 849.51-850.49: 7.461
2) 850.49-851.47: 8.138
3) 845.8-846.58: 8.266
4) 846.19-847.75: 8.142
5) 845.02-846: 8.53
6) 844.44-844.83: 8.604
